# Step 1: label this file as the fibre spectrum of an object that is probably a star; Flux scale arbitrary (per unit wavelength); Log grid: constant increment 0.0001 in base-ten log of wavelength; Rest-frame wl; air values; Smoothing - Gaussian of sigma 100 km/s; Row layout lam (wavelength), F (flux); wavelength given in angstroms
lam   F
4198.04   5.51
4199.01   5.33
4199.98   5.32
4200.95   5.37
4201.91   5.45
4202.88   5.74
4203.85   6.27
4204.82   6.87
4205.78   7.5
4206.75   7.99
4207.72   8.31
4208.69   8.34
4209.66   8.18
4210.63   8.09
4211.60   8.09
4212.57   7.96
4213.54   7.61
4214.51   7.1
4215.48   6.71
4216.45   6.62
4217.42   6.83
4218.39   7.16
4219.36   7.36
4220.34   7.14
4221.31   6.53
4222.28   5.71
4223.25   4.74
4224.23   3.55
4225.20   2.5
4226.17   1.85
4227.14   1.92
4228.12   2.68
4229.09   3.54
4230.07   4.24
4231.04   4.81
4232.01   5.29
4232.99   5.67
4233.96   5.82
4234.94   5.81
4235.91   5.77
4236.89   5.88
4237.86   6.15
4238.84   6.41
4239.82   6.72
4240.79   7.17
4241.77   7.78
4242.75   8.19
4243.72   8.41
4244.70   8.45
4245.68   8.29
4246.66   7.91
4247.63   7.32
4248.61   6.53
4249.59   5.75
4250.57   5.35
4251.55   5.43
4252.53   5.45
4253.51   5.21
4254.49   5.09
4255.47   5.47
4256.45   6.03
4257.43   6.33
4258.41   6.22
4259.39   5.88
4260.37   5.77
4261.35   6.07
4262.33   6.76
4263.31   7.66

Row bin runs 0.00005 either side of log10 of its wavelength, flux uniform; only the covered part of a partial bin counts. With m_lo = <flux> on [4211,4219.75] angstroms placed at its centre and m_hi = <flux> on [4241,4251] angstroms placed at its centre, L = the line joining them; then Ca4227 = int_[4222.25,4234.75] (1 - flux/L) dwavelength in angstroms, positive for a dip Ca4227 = 5.67 angstroms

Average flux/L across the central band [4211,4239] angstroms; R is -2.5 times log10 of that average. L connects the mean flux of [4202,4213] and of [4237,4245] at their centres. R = 0.31 mag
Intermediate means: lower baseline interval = 7.5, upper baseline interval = 7.32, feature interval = 5.57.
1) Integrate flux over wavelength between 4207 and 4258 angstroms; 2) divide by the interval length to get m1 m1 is 6.18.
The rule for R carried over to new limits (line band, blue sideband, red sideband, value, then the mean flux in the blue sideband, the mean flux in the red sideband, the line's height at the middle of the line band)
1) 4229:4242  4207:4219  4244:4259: 0.175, 7.59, 6.34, 6.86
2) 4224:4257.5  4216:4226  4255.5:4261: 0.033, 5.68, 6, 5.85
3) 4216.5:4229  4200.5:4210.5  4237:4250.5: 0.416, 7.05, 7.21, 7.12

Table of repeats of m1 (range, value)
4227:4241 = 5.23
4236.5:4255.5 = 6.68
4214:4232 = 5.06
